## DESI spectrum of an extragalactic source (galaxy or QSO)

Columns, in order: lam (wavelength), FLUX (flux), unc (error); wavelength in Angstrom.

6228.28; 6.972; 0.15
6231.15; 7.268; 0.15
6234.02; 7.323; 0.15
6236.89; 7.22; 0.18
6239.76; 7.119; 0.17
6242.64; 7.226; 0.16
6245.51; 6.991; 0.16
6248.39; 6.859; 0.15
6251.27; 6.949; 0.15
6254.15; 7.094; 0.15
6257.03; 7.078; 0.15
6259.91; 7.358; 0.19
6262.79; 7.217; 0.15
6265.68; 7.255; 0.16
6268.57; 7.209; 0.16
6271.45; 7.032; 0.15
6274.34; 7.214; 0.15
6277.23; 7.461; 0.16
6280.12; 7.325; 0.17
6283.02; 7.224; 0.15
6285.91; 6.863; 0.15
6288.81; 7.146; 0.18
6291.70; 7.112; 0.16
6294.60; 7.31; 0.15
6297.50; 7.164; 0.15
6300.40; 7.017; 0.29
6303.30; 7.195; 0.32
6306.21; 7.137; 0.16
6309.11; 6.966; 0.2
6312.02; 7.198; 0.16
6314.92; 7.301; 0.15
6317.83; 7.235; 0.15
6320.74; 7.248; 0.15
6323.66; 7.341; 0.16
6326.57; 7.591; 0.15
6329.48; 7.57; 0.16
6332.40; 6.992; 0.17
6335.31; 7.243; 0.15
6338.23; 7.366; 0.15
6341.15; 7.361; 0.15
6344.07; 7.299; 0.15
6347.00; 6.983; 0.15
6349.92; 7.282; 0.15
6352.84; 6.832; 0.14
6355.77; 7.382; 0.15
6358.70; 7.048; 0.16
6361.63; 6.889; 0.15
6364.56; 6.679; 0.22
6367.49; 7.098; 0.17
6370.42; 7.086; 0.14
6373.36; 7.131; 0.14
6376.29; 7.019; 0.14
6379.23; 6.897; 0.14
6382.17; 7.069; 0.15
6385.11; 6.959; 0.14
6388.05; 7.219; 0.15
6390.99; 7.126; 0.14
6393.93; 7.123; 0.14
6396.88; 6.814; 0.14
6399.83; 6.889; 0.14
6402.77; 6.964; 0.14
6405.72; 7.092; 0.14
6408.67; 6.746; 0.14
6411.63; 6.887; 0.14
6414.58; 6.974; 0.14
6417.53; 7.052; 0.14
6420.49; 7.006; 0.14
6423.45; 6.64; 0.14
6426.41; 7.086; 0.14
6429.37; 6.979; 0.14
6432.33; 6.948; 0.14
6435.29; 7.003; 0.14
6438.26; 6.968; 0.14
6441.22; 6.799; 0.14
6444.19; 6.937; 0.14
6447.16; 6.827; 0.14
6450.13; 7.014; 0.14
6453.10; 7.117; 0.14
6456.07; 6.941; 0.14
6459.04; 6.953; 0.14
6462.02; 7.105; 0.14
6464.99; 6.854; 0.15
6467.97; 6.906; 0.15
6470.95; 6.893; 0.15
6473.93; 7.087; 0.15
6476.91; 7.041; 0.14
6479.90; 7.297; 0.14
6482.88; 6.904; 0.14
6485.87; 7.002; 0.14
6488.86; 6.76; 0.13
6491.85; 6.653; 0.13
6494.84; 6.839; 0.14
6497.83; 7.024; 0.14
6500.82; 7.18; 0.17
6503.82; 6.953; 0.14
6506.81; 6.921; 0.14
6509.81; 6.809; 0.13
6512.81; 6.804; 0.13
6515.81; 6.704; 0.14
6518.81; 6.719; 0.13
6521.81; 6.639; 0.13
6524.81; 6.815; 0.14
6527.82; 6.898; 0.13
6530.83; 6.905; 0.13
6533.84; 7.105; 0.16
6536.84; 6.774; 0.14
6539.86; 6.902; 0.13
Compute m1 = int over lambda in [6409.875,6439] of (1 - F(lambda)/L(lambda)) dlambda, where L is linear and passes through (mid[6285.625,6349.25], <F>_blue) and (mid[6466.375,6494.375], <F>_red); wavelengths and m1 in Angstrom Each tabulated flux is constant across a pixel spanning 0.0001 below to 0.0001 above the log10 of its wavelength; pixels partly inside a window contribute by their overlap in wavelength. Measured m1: 0.4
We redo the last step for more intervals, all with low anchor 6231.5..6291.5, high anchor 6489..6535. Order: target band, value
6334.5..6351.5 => -0.46 Angstrom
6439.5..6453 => 0.04 Angstrom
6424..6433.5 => -0.02 Angstrom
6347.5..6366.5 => 0.07 Angstrom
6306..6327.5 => -0.48 Angstrom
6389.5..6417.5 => 0.11 Angstrom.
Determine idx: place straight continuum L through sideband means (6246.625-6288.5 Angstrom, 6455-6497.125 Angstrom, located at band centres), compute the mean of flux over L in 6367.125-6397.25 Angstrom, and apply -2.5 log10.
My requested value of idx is 0.00 mag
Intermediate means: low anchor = 7.15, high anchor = 6.95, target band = 7.06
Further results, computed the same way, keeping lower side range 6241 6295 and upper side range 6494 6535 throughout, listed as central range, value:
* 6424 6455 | 0.00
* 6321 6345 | -0.04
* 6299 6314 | 0.00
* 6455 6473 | 0.00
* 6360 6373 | 0.01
